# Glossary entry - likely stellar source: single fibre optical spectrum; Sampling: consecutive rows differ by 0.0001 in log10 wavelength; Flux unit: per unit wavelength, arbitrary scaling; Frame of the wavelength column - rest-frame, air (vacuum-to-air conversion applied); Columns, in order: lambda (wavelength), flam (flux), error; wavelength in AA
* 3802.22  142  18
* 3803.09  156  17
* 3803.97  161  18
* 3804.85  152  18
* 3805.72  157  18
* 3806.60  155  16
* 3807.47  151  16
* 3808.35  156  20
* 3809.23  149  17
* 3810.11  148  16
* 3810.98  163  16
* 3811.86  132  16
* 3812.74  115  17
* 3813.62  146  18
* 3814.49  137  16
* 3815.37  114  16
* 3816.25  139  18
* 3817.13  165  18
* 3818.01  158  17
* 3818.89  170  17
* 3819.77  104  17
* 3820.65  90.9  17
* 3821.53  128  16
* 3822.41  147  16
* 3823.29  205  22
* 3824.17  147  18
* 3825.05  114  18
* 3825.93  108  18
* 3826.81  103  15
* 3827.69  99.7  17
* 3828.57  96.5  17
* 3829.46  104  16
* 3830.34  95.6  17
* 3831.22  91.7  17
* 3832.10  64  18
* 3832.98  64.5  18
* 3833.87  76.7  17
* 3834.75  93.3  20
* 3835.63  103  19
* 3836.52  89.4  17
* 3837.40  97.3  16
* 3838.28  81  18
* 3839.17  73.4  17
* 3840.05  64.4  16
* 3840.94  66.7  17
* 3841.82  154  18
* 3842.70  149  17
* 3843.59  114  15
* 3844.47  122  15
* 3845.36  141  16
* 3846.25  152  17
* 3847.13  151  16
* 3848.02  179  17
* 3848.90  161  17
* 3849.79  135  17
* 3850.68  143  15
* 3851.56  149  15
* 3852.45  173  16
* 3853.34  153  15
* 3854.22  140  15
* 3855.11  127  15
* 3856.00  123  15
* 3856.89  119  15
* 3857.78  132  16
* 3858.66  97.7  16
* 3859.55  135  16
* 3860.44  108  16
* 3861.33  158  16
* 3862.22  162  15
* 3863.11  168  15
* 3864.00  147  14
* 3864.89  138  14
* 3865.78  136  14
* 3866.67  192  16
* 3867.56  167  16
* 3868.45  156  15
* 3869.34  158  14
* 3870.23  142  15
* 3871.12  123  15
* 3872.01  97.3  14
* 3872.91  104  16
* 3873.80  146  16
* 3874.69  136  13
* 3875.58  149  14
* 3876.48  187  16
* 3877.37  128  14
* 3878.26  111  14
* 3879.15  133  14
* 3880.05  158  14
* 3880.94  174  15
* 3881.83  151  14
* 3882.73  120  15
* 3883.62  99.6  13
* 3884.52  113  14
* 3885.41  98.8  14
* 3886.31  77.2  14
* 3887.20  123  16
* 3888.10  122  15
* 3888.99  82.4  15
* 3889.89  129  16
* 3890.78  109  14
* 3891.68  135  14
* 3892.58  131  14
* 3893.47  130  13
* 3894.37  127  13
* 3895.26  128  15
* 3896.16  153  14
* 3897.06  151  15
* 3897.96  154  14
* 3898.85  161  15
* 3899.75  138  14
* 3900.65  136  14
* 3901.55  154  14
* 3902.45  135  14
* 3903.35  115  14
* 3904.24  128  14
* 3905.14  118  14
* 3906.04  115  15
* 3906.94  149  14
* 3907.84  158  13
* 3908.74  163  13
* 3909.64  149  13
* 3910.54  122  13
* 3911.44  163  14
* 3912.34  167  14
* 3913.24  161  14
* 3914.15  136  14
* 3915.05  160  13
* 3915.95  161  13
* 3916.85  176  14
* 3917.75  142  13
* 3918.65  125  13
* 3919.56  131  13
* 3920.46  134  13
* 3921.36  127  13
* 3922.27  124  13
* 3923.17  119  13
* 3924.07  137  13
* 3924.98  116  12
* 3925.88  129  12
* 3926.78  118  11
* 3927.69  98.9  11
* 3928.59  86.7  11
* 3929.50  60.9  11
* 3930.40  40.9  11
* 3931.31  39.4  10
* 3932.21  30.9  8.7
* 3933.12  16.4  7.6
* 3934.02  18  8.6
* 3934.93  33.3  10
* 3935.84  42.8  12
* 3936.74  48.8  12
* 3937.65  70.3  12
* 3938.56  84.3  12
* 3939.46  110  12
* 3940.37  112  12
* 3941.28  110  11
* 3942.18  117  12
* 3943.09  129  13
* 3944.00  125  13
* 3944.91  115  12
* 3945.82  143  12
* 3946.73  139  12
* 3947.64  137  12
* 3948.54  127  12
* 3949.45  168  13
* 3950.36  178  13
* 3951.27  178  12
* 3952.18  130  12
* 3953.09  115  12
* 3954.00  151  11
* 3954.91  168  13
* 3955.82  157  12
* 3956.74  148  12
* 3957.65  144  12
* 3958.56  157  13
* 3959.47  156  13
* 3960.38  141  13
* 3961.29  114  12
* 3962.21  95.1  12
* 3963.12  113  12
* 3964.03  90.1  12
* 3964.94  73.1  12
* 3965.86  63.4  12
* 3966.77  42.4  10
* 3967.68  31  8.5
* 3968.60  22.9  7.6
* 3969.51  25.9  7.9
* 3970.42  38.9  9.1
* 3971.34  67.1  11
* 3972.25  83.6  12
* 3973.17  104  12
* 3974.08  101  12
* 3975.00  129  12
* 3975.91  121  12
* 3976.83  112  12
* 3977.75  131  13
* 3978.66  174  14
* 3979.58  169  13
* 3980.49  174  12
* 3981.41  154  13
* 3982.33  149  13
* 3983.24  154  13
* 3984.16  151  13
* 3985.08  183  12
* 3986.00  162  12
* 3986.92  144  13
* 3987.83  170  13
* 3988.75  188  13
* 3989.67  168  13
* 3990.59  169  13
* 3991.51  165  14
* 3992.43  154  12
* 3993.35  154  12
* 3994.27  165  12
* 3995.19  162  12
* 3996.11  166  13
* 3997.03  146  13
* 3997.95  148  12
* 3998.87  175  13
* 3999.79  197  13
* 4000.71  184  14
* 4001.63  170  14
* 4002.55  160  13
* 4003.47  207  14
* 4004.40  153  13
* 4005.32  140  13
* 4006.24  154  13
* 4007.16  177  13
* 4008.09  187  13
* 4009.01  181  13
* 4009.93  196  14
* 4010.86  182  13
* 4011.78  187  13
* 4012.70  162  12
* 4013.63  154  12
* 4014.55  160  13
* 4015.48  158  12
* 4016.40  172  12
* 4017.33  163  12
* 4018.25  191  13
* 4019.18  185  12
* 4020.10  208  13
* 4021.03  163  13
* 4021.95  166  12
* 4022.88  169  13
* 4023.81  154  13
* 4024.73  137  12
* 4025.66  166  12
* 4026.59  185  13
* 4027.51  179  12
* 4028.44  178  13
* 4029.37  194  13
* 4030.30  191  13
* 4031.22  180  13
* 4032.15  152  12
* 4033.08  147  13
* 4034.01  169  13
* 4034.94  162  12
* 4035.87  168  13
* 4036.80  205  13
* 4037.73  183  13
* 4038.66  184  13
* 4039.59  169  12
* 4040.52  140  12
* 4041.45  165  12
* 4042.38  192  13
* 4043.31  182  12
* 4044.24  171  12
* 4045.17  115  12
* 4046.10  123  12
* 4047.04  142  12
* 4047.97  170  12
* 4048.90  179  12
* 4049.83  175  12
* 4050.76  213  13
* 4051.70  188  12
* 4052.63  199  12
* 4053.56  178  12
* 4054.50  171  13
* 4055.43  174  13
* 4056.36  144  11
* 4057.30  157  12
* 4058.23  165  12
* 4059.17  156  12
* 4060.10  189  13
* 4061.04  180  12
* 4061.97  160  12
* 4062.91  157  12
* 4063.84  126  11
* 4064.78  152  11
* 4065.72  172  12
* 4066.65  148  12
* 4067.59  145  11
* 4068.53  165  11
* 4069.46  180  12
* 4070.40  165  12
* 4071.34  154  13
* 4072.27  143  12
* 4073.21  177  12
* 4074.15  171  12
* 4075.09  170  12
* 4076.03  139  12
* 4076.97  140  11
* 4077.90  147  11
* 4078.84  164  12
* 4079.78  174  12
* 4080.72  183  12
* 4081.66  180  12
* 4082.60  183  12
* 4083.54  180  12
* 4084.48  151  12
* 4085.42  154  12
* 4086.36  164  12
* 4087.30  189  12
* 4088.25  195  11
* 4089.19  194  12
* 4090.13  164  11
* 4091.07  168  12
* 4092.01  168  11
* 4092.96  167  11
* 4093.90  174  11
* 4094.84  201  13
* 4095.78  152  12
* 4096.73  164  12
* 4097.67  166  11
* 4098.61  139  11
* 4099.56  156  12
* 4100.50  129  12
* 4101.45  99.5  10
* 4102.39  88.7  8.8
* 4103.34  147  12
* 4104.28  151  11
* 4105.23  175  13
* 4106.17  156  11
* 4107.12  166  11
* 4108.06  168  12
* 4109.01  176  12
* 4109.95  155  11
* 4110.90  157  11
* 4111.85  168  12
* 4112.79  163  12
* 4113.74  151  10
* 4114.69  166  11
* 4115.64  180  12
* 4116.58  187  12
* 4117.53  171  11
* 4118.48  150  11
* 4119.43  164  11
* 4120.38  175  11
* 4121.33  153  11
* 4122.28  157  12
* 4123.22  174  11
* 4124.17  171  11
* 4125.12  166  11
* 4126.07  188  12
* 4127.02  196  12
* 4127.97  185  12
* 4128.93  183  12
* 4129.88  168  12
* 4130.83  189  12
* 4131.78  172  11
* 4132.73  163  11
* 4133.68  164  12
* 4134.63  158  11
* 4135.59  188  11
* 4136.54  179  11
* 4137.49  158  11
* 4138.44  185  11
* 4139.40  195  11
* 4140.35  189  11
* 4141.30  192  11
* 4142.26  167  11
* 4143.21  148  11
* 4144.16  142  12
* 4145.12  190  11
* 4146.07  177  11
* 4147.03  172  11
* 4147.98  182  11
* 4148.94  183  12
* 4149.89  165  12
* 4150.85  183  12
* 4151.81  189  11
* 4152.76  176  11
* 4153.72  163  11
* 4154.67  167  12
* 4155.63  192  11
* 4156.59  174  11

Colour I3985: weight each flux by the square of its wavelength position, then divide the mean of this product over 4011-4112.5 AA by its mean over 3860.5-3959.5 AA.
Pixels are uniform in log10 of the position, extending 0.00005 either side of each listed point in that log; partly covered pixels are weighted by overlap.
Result 1.40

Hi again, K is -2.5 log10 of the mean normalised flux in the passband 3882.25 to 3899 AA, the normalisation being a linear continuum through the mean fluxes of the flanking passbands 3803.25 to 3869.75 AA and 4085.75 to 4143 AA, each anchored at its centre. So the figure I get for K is 0.13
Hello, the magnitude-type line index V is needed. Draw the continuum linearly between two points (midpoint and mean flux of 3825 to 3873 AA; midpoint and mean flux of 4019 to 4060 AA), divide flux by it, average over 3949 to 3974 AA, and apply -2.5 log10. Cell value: 0.35 mag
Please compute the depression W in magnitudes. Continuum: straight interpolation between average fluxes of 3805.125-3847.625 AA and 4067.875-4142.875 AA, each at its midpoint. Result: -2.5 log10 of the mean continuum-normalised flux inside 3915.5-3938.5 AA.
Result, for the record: 0.43 mag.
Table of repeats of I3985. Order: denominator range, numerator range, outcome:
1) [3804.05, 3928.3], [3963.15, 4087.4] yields 1.29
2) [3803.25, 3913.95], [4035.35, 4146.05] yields 1.42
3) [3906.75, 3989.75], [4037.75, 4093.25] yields 1.48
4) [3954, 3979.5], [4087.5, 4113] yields 1.62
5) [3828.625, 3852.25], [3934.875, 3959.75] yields 1.18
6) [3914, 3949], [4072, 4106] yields 1.68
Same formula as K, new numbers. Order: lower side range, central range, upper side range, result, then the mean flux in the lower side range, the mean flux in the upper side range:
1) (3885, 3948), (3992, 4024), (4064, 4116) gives -0.21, 117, 161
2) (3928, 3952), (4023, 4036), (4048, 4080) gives -0.16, 95.2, 165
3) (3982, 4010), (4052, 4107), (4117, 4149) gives 0.06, 167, 173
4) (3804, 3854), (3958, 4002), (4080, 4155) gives 0.14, 127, 169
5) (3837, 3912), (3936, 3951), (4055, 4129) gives 0.20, 134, 163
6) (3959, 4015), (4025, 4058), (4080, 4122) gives -0.13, 140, 163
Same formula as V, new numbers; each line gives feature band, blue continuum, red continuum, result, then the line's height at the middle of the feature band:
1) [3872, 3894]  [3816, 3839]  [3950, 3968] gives -0.087 mag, 117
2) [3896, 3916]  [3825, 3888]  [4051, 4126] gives -0.090 mag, 134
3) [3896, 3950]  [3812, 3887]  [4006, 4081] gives 0.199 mag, 143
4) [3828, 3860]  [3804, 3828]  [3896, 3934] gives 0.157 mag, 135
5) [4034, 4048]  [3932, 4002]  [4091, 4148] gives -0.141 mag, 145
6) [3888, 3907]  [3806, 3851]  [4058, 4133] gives 0.020 mag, 134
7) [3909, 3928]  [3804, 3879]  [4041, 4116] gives 0.023 mag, 141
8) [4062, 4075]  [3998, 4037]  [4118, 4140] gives 0.094 mag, 173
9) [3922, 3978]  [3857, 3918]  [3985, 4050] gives 0.440 mag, 153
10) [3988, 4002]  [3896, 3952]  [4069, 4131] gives -0.206 mag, 138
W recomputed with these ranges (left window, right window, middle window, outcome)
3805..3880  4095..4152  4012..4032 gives -0.12 mag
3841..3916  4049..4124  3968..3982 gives 0.37 mag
